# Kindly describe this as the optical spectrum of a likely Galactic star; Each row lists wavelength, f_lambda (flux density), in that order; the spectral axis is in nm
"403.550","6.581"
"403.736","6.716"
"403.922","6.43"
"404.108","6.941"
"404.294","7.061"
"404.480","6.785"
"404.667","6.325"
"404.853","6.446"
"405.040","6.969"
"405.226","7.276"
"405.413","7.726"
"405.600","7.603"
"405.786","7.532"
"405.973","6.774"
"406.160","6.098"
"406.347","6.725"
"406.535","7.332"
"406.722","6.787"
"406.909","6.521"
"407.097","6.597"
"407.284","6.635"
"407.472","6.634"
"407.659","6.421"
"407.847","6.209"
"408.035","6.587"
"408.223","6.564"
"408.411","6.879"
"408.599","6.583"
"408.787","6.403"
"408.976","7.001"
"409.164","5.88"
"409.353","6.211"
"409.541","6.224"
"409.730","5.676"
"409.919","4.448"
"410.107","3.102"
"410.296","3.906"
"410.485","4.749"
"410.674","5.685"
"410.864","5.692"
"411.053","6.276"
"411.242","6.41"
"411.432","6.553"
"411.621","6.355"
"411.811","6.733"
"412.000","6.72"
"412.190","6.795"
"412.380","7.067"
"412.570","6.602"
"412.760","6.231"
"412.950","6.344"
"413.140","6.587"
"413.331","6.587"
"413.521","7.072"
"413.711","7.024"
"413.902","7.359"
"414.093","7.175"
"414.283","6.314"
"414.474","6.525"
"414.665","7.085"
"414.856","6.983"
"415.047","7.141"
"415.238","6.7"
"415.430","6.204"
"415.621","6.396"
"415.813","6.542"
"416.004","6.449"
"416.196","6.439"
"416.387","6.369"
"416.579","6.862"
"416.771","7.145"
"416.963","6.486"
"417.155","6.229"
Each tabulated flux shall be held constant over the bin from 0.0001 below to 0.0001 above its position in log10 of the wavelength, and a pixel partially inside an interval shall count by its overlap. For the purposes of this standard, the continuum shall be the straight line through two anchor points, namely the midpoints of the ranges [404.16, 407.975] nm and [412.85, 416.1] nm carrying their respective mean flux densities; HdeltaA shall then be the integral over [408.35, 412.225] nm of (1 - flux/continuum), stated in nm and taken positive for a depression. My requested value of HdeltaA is 0.50 nm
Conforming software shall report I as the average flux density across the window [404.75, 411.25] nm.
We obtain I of 6.3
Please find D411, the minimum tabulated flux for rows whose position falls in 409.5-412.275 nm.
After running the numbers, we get 3.102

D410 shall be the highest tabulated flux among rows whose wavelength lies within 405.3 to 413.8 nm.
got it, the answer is 7.726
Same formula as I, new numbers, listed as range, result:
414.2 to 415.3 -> 6.8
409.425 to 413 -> 5.87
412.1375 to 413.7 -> 6.68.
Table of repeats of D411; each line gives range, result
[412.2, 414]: 6.231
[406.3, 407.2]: 6.521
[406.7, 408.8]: 6.209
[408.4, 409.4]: 5.88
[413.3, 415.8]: 6.204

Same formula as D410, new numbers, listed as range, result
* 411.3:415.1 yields 7.359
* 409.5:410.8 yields 6.224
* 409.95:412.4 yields 7.067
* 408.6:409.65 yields 7.001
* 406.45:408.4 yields 7.332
